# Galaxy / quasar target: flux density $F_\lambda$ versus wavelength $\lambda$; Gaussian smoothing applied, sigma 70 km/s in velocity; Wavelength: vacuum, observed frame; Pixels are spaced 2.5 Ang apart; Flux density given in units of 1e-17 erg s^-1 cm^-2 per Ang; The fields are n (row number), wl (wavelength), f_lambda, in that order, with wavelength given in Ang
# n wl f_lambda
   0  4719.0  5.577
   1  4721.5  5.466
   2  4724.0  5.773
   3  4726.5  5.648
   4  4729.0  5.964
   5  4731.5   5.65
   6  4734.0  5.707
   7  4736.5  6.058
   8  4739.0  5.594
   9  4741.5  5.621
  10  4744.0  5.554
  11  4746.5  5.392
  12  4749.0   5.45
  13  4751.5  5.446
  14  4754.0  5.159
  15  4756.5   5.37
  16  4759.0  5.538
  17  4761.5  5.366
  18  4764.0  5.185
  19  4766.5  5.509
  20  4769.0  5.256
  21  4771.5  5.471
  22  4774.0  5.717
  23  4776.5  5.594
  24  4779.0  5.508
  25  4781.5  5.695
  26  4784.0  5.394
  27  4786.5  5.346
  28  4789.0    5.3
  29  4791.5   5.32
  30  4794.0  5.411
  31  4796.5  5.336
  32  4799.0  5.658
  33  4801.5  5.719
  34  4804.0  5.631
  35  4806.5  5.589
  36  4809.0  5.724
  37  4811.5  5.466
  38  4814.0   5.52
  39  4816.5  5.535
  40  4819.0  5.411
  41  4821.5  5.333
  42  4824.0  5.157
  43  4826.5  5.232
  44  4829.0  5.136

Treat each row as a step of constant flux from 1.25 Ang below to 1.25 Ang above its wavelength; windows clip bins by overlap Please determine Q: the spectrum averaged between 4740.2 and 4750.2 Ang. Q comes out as 5.5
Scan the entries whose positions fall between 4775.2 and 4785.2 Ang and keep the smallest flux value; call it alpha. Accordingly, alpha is 5.394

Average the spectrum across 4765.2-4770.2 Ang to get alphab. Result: 5.38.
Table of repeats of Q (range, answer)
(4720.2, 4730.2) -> 5.71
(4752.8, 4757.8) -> 5.27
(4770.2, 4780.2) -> 5.57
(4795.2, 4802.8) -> 5.57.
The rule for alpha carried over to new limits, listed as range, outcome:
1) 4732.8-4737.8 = 5.707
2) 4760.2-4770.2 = 5.185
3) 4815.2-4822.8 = 5.333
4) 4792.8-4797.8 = 5.336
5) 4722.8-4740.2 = 5.594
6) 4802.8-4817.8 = 5.466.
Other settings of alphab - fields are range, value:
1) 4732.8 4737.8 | 5.88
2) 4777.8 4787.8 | 5.48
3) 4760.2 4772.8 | 5.36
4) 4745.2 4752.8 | 5.43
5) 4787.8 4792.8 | 5.31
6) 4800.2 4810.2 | 5.67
